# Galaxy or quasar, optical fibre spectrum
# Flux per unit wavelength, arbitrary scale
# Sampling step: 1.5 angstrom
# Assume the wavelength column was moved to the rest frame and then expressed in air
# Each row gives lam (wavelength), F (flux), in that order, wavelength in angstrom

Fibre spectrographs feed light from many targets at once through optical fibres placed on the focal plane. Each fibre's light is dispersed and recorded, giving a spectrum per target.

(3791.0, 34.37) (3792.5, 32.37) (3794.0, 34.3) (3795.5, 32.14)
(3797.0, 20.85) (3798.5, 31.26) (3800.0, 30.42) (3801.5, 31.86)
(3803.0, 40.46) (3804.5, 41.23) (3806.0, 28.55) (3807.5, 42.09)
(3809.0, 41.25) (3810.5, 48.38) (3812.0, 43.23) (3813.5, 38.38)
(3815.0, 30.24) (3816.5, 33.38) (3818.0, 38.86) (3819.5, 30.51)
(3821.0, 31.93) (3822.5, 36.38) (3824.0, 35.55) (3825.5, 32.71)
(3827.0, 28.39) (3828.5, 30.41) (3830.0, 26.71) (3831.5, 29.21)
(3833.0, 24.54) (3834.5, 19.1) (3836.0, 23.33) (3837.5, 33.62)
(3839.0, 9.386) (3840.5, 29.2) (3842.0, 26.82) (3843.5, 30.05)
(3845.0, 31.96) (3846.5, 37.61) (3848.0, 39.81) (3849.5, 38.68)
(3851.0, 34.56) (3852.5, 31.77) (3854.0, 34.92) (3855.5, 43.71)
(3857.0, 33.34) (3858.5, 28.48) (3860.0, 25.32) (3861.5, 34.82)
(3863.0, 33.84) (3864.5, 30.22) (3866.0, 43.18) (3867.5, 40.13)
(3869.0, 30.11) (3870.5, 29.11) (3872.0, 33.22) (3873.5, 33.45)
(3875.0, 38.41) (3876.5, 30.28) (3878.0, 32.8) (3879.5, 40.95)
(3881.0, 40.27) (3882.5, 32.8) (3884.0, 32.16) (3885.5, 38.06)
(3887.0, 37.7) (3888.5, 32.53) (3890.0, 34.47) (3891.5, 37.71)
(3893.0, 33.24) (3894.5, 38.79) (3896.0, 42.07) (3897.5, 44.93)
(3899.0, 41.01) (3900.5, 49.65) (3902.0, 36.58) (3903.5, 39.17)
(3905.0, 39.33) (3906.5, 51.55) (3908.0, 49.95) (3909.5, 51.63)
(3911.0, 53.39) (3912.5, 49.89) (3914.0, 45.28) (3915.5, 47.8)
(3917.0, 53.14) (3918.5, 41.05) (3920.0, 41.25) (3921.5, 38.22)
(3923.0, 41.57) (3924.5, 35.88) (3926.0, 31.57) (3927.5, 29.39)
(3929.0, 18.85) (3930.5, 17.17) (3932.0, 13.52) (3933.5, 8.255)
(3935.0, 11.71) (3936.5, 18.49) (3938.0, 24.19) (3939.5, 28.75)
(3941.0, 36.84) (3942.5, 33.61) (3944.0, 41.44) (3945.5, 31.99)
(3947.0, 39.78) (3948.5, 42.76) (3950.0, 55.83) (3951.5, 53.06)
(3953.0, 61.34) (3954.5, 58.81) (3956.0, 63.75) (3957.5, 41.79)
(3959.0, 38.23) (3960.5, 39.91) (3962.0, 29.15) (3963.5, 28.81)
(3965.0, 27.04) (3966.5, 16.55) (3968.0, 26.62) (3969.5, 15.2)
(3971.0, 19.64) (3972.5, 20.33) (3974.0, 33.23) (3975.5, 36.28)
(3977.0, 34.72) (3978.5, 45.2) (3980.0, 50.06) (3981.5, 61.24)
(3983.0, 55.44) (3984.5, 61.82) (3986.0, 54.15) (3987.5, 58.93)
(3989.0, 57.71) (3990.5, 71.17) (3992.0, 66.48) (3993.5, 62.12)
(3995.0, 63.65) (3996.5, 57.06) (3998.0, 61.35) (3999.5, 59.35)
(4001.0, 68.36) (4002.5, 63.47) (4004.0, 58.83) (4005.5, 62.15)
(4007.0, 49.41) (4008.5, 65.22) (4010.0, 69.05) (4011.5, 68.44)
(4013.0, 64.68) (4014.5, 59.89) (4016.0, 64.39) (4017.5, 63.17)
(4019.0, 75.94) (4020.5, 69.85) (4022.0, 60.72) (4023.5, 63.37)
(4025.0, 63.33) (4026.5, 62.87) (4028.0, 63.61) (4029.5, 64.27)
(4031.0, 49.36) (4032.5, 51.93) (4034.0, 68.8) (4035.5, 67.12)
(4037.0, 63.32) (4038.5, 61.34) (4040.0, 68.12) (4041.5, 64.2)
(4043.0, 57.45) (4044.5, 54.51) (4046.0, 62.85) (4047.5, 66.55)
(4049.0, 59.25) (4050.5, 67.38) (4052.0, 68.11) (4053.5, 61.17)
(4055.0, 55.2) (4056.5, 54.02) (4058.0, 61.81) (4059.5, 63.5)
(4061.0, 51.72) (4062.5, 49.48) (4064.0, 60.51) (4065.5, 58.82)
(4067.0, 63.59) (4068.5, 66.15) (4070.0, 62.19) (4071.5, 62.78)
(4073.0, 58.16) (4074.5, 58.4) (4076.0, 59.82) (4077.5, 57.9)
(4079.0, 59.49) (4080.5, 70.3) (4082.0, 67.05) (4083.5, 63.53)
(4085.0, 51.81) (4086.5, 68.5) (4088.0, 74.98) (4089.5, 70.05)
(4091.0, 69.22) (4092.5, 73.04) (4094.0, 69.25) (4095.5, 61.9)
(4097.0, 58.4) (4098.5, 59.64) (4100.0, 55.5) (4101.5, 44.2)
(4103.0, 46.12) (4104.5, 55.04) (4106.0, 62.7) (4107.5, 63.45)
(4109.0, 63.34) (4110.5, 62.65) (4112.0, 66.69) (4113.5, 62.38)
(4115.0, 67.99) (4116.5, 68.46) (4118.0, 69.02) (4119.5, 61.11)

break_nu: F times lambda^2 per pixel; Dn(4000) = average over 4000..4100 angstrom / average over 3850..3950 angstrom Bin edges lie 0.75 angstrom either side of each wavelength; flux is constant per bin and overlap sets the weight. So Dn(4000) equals 1.88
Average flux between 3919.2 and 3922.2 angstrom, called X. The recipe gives 39.8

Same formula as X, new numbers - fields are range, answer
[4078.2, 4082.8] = 65.5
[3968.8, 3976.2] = 24.9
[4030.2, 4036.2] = 59.3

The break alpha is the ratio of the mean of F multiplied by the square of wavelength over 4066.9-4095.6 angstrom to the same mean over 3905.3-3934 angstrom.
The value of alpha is 1.84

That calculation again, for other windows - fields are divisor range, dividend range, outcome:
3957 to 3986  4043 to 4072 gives 1.74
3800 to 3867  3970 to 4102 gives 2.00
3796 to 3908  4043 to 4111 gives 1.98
